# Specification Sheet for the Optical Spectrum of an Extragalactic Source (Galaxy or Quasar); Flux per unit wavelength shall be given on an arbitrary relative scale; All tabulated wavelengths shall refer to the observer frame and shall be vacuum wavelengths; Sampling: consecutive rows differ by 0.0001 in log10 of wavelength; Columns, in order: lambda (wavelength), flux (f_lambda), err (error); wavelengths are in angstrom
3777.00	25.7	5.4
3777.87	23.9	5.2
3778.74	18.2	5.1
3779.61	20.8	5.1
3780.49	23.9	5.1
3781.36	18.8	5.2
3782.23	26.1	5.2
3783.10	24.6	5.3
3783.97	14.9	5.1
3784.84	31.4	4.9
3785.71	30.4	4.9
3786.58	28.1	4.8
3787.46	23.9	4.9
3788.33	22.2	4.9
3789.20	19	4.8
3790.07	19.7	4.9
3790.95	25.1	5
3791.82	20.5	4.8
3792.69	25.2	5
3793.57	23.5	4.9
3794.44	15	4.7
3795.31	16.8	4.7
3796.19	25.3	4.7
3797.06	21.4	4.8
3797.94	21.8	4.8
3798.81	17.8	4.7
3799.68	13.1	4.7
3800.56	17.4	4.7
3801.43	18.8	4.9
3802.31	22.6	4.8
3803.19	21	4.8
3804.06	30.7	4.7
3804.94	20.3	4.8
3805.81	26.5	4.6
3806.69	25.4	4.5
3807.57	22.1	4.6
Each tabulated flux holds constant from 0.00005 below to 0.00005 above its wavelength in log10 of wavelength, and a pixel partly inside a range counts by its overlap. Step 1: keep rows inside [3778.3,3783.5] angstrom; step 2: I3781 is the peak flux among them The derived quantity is 26.1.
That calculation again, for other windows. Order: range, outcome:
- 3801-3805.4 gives 30.7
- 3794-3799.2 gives 25.3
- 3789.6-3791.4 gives 25.1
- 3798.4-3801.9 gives 18.8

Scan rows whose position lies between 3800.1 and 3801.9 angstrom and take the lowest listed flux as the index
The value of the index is 17.4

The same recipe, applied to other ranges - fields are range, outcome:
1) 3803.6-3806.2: 20.3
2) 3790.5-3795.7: 15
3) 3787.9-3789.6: 19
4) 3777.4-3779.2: 18.2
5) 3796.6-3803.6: 13.1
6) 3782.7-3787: 14.9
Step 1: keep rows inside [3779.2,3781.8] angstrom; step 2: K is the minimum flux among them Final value 18.8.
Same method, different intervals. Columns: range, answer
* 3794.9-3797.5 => 16.8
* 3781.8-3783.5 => 24.6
